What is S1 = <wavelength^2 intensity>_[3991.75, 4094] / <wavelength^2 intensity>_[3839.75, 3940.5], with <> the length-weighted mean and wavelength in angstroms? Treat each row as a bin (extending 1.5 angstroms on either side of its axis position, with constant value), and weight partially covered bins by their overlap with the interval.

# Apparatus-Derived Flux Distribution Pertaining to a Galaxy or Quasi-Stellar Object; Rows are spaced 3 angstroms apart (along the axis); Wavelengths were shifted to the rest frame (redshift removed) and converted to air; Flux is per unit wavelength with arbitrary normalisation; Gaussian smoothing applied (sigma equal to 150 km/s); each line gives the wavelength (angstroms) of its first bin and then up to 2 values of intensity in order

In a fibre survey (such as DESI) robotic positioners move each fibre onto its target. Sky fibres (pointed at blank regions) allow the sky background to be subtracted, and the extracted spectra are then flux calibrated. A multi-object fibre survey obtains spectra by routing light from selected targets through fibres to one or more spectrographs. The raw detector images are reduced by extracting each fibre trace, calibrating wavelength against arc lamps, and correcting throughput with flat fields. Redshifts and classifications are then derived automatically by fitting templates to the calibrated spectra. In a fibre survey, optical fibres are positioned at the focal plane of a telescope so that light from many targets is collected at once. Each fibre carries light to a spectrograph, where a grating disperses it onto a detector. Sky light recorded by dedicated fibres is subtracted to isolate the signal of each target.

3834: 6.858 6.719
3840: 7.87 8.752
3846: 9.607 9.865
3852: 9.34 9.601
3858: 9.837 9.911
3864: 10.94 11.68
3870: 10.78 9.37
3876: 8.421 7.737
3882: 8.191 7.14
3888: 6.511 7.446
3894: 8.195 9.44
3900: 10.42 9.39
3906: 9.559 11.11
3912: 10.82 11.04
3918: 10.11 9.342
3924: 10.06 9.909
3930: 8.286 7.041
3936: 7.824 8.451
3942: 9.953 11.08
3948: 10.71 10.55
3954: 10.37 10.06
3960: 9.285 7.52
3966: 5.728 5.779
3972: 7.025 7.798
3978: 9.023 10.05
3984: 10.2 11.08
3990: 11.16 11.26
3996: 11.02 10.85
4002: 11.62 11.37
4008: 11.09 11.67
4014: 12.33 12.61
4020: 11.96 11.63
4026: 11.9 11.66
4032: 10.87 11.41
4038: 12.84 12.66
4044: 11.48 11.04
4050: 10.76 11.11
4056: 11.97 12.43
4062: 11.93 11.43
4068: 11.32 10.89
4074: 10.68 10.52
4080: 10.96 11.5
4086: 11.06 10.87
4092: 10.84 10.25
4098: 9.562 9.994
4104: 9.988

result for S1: 1.34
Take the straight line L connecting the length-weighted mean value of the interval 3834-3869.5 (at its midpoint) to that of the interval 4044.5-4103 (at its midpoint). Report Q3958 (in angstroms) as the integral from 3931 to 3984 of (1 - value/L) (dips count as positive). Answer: 7.3 angstroms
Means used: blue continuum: 9.39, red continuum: 11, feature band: 8.76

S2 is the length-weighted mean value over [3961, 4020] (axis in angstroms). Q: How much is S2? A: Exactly 10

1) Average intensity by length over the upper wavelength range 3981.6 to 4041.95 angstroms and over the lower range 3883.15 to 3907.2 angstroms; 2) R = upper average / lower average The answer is 1.36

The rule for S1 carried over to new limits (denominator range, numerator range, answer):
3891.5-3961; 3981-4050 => 1.24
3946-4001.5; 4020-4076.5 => 1.26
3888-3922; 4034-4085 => 1.29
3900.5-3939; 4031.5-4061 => 1.31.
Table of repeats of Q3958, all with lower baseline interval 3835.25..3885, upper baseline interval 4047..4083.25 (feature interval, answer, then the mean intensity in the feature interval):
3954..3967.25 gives 2.3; 8.45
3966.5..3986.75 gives 4.0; 8.36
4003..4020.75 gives -1.8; 11.8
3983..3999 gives -0.7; 11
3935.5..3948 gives 0.5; 9.61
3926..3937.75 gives 2.0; 8.2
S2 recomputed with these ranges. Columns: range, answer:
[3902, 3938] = 9.53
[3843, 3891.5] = 9.17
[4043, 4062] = 11.5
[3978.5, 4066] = 11.5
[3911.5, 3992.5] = 9.27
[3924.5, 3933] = 8.85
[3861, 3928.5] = 9.45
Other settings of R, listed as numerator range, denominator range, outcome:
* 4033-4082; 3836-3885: 1.24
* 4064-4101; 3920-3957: 1.14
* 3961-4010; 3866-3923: 1.03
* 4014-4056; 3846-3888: 1.25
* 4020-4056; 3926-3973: 1.33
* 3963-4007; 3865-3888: 1.07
